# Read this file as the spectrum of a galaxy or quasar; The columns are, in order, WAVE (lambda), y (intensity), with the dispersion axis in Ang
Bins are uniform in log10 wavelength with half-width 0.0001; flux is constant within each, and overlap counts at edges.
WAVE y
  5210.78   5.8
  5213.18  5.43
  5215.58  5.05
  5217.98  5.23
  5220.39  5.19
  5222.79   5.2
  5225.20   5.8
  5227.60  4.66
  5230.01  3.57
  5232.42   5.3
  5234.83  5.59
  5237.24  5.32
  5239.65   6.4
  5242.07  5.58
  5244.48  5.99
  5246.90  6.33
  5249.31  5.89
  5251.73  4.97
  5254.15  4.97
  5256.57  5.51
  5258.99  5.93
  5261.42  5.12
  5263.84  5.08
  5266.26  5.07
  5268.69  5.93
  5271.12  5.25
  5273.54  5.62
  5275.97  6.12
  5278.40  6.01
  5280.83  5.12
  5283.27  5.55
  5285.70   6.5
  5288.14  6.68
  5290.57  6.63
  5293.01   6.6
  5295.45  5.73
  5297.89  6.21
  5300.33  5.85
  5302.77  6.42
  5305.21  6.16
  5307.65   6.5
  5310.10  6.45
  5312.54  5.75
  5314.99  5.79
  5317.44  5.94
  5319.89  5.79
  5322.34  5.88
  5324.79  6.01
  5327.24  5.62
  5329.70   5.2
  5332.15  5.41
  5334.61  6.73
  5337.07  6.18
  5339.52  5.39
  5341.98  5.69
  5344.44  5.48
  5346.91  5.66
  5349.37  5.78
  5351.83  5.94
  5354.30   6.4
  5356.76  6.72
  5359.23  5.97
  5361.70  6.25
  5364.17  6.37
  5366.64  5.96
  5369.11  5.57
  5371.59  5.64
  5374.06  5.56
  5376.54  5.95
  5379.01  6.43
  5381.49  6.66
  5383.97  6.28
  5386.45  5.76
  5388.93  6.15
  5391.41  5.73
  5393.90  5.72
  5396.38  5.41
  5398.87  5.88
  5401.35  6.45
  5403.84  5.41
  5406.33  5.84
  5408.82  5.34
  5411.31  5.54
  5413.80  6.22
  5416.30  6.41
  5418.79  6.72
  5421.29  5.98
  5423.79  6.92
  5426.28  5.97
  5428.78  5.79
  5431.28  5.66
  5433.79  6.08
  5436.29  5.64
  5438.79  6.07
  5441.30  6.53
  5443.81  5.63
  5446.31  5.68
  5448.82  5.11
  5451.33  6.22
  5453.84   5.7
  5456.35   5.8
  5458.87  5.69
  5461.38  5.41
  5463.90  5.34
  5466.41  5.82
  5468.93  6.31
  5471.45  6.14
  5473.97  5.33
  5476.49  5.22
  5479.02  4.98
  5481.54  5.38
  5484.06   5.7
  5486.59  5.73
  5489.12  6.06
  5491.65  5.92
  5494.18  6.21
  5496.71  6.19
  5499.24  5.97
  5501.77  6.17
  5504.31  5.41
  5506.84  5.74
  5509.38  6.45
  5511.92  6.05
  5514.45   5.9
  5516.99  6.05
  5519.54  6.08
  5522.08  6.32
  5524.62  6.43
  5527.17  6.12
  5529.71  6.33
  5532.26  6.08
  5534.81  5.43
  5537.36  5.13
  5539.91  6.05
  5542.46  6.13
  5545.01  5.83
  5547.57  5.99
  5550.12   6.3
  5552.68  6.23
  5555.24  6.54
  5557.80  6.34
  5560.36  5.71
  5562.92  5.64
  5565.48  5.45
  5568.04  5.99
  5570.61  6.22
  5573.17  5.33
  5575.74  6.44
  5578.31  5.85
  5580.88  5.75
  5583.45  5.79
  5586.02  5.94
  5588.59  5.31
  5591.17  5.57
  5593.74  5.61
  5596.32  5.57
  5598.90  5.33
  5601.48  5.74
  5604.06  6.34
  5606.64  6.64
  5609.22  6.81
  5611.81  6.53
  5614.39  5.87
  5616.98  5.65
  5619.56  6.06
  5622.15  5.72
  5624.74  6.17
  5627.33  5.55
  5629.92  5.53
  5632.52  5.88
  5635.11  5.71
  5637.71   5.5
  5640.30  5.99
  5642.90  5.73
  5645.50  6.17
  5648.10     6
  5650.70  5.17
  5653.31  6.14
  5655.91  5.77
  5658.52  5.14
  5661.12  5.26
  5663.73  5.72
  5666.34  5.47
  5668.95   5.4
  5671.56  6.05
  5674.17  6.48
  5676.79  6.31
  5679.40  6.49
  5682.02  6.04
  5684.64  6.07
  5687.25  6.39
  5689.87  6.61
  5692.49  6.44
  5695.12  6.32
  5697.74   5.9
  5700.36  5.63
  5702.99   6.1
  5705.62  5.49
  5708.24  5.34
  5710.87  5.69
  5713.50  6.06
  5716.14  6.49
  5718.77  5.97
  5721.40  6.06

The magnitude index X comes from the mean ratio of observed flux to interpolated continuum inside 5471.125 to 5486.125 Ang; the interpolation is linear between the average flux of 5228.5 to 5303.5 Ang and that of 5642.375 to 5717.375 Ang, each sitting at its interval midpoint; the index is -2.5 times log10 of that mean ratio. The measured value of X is 0.07 mag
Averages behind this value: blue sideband 5.7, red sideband 5.93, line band 5.43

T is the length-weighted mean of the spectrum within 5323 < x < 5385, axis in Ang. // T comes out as 5.95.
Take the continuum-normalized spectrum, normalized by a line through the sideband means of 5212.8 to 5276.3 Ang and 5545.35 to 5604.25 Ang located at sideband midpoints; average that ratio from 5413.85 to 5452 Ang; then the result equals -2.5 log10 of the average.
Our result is -0.07 mag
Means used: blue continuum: 5.4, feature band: 6.03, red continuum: 5.86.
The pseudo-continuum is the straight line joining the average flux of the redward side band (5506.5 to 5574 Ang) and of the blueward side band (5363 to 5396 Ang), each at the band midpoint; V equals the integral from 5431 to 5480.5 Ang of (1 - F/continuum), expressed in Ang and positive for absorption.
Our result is 2.2 Ang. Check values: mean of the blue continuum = 5.97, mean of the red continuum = 6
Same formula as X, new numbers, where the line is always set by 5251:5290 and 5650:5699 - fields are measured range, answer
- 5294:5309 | -0.09 mag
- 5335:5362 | -0.05 mag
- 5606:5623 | -0.05 mag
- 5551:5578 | -0.02 mag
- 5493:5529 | -0.05 mag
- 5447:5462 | 0.02 mag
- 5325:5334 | 0.02 mag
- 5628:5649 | 0.02 mag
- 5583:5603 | 0.05 mag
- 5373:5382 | -0.08 mag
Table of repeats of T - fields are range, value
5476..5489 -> 5.47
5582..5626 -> 5.92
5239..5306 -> 5.82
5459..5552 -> 5.88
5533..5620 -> 5.92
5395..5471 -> 5.89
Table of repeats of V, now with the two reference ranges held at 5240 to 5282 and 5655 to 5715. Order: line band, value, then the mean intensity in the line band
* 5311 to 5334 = -0.5 Ang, 5.75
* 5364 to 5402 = -1.8 Ang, 5.95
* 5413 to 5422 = -1.0 Ang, 6.36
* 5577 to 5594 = 0.4 Ang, 5.7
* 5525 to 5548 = -0.5 Ang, 5.91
